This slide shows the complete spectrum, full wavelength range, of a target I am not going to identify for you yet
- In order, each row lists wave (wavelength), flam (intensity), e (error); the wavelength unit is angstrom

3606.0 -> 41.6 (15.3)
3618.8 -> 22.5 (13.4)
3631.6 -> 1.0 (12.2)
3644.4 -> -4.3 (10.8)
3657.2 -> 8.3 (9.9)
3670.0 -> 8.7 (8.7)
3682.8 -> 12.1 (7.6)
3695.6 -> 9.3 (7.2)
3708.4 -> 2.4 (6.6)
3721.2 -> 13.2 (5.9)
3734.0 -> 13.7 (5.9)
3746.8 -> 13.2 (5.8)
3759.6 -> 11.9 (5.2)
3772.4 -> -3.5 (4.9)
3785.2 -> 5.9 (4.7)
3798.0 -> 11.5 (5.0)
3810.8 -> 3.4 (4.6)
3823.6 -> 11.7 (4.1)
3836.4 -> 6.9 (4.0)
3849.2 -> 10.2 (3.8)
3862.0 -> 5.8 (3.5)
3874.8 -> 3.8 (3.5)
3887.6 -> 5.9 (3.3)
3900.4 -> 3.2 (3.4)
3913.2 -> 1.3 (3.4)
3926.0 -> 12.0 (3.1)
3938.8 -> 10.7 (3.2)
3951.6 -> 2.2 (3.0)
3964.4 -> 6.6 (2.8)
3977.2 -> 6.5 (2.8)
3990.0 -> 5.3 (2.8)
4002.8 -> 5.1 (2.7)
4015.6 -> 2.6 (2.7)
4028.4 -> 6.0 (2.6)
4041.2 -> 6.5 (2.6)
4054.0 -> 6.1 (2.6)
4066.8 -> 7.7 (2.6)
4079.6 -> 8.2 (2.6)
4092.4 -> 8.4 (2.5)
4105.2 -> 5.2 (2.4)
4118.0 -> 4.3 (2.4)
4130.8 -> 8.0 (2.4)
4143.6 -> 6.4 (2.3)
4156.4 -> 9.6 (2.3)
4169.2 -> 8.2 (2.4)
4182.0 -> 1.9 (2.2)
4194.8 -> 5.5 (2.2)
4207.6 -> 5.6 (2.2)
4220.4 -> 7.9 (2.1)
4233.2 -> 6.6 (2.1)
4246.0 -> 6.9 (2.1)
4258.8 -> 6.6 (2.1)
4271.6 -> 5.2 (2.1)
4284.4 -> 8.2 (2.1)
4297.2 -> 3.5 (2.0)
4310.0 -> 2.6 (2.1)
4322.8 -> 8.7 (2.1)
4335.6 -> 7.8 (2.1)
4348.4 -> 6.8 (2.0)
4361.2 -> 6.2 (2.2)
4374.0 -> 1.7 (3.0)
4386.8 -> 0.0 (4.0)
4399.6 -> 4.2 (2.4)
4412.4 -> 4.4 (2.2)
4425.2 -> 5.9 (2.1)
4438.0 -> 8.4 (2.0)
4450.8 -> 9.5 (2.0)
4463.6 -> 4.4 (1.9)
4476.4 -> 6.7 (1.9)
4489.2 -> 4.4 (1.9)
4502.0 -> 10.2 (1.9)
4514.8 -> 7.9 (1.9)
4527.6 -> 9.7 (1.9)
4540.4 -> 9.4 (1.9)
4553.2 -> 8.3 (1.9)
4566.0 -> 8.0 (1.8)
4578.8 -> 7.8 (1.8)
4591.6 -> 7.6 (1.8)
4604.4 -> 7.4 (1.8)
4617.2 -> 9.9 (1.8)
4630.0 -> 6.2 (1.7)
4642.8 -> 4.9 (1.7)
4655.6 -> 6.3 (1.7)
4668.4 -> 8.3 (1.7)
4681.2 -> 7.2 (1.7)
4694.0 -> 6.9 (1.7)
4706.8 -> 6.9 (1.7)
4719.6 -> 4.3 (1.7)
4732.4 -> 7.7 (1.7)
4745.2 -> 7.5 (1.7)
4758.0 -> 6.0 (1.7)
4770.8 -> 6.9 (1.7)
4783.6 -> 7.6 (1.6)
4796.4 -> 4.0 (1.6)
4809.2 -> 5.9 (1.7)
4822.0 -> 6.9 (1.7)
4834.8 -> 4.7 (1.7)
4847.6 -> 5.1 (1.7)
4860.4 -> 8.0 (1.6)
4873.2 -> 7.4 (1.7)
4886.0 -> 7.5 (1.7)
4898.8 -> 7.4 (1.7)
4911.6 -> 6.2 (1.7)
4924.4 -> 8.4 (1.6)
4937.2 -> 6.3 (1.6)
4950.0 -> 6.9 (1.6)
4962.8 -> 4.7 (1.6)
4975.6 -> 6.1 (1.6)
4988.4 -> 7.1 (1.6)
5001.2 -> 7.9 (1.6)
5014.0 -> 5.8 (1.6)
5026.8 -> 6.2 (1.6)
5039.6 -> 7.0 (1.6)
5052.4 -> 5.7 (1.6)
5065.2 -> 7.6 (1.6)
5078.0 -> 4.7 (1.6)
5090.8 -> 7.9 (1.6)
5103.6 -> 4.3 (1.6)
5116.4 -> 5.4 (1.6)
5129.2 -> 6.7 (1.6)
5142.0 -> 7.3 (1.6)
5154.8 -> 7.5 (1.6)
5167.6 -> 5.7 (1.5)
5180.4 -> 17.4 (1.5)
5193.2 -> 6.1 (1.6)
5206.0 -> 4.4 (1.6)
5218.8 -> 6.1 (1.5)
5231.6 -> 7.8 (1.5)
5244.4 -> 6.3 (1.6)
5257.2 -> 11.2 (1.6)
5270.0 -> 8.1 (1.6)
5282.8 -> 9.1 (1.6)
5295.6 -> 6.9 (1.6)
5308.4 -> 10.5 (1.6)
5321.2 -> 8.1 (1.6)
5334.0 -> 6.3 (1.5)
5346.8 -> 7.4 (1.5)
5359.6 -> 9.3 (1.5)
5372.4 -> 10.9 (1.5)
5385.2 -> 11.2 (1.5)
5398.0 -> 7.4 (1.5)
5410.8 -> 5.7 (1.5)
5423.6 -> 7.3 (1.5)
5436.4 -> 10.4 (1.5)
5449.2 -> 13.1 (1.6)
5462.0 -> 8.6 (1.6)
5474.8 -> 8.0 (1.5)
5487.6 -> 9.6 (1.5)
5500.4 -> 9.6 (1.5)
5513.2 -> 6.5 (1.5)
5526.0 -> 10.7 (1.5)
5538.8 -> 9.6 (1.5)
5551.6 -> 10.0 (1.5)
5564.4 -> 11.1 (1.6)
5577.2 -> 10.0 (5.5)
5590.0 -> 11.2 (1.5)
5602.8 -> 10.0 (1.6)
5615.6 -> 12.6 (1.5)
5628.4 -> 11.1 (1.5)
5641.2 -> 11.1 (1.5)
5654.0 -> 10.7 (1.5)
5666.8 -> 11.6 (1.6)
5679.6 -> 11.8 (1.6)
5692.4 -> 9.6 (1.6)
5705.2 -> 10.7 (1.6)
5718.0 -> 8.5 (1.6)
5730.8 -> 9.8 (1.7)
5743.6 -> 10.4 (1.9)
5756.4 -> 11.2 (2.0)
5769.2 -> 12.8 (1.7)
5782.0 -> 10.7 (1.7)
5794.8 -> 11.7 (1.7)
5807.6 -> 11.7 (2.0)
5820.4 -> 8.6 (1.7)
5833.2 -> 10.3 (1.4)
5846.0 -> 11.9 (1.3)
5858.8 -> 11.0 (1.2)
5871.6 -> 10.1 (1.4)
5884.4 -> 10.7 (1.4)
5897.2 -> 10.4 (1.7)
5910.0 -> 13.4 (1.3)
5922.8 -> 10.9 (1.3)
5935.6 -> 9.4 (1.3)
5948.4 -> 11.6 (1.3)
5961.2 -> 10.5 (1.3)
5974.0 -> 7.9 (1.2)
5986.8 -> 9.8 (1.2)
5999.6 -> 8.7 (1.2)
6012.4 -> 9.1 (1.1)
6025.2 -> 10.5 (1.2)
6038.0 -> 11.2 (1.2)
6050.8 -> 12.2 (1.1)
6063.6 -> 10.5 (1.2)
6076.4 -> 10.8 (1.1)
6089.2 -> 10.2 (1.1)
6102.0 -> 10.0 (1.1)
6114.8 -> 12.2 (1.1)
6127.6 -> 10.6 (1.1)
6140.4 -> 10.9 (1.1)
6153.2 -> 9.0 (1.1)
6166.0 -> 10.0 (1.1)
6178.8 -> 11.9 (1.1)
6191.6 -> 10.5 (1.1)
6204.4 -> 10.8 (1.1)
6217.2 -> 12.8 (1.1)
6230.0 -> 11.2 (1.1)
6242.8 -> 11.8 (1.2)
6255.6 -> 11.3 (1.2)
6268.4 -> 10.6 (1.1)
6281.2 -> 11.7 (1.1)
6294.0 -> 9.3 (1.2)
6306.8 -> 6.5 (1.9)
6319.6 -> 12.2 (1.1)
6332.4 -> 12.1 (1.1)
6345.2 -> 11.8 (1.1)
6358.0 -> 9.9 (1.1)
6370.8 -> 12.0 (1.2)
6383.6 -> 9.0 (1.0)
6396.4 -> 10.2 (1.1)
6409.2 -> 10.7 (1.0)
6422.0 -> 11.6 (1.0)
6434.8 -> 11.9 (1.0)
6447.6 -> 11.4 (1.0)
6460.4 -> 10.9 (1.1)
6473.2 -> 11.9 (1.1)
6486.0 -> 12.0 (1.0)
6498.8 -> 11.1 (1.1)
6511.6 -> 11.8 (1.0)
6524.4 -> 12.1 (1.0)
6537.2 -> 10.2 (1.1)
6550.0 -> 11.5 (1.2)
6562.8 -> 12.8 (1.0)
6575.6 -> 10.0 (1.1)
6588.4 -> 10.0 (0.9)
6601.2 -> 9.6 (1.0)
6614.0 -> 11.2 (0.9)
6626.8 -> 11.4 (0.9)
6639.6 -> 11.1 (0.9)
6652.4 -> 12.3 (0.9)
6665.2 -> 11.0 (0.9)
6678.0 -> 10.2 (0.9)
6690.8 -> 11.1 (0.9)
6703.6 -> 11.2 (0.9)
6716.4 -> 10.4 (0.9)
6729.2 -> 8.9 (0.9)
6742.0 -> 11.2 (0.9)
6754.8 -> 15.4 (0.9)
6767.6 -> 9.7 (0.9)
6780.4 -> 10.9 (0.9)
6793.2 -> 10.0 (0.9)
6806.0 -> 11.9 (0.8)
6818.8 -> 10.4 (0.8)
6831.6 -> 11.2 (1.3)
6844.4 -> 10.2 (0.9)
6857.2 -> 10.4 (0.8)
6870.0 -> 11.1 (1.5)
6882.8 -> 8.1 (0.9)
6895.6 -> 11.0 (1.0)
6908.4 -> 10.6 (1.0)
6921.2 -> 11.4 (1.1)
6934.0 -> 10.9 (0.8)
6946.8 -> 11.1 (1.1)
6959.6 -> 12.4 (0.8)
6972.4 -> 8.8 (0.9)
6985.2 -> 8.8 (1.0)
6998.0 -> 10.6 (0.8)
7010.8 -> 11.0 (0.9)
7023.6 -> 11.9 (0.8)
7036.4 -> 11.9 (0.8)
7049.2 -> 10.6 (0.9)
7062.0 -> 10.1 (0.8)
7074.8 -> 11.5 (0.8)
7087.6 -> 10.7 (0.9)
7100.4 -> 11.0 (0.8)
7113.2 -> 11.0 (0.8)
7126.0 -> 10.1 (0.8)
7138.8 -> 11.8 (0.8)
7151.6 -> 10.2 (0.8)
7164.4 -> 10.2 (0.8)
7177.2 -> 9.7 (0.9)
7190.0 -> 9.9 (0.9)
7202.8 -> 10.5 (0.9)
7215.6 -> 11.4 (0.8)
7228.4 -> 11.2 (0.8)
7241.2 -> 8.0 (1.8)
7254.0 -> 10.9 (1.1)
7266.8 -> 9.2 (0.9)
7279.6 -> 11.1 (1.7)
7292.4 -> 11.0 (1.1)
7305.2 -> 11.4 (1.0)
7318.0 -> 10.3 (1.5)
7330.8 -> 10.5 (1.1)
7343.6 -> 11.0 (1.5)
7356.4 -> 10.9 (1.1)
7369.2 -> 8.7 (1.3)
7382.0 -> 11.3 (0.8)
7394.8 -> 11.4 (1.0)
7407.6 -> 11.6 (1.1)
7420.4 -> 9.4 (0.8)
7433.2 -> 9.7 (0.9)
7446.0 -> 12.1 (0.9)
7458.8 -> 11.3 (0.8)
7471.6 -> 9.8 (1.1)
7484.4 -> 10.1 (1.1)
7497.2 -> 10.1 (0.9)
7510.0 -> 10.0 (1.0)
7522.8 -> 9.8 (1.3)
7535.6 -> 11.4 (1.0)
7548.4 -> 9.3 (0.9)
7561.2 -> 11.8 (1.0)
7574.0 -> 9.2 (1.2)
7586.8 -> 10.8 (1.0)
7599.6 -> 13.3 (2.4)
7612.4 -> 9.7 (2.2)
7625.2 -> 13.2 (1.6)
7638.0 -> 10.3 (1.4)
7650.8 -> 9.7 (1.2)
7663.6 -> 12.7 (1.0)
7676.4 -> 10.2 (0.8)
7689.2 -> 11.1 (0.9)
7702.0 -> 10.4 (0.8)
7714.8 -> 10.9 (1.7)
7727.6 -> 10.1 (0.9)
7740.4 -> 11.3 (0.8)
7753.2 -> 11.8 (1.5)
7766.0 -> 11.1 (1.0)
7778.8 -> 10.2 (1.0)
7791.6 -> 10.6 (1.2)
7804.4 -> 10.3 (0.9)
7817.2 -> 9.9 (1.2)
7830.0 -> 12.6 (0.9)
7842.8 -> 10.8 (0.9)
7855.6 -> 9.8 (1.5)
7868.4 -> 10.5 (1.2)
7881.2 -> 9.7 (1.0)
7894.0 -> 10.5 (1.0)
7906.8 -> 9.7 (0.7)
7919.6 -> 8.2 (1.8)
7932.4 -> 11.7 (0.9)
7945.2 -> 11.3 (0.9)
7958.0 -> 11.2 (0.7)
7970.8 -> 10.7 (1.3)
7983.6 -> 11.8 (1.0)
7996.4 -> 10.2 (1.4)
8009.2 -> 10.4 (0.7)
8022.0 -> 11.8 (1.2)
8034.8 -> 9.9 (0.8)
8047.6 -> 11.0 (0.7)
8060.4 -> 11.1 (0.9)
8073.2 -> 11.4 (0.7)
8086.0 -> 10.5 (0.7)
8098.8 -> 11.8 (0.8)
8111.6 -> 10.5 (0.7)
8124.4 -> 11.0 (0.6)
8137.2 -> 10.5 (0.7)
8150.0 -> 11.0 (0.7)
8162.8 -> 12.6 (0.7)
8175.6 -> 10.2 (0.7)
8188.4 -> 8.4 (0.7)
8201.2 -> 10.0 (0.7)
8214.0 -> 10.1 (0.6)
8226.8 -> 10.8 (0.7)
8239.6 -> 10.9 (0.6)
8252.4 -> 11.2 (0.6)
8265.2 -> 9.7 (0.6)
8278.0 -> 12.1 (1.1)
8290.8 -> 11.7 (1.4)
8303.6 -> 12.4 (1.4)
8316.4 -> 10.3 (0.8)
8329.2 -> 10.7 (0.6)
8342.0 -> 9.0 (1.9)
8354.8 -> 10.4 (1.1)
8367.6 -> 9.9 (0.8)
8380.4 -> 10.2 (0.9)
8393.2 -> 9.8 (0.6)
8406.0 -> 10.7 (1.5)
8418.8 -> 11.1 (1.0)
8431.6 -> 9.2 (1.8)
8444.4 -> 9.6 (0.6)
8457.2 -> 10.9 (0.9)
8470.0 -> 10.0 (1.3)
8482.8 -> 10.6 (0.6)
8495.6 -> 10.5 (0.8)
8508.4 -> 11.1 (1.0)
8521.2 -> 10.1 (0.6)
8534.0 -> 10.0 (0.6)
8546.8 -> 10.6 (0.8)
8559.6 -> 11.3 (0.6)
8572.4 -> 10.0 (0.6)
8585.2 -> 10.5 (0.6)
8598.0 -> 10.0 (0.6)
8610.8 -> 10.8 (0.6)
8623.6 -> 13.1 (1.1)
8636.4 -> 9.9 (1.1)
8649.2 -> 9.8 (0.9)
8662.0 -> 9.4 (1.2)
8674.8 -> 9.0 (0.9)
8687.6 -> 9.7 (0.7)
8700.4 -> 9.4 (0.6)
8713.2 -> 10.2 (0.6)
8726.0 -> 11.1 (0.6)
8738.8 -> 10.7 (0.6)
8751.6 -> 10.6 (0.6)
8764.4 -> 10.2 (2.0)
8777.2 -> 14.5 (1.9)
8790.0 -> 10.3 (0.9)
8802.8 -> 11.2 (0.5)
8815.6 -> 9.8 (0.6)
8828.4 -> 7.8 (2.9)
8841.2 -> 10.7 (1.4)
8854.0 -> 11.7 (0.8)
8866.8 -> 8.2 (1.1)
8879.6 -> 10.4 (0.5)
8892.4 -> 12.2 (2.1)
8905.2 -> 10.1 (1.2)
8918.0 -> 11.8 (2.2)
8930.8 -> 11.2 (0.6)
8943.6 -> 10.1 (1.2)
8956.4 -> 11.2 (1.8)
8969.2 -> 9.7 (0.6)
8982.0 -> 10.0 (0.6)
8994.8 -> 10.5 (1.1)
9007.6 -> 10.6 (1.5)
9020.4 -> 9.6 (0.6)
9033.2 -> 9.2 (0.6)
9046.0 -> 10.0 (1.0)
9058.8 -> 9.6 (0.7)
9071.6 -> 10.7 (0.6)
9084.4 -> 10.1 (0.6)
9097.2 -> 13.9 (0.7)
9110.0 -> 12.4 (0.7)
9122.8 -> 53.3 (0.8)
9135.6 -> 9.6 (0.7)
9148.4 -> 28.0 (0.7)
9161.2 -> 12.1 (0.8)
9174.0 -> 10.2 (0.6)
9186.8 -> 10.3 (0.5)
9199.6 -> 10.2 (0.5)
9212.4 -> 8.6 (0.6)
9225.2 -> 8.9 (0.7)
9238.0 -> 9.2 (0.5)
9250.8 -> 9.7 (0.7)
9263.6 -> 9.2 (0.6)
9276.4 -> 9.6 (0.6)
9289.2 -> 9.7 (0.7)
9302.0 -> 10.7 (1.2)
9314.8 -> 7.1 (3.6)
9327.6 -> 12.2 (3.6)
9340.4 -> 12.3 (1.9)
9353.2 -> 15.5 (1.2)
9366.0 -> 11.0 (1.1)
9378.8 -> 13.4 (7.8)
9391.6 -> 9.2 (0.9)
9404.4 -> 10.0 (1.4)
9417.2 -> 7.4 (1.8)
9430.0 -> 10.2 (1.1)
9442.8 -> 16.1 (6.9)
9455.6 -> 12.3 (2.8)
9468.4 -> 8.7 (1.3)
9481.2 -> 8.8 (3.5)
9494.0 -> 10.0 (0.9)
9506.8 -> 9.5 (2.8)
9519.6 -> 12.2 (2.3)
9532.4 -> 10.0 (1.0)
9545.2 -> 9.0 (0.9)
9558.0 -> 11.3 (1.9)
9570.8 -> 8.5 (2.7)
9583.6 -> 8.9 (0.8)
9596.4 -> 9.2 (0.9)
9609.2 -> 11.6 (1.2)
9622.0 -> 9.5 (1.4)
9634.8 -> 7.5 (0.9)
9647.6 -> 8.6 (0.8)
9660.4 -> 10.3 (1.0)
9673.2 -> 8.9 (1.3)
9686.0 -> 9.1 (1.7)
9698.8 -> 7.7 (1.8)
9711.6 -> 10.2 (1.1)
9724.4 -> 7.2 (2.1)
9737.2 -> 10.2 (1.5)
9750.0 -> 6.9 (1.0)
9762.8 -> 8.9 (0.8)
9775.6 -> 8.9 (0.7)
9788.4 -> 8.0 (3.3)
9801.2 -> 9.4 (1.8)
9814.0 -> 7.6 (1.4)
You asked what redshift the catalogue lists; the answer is 0.390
